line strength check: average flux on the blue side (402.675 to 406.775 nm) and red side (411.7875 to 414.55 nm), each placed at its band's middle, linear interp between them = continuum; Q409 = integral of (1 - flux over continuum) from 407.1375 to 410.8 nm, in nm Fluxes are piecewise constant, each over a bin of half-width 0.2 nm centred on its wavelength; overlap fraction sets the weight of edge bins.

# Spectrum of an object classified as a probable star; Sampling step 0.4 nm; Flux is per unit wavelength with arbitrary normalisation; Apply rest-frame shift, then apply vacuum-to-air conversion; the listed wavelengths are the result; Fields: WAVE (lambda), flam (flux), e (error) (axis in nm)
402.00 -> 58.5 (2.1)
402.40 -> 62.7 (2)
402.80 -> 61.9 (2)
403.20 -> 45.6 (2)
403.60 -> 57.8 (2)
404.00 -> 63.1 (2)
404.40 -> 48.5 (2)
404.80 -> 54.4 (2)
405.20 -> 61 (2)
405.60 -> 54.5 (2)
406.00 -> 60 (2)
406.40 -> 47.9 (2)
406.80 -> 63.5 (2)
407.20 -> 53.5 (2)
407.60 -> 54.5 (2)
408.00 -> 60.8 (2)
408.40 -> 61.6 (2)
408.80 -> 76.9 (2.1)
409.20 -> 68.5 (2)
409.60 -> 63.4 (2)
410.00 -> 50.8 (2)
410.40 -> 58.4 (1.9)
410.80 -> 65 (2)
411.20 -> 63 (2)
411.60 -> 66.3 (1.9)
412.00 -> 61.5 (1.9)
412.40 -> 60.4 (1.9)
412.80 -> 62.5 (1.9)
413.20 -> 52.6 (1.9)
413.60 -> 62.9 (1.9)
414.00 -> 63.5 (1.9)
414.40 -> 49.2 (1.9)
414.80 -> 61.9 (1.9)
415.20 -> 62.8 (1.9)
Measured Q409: -0.255 nm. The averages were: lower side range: 55.7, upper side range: 59.2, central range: 61.4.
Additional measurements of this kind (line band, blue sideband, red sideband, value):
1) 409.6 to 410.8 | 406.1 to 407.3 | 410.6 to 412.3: 0.07 nm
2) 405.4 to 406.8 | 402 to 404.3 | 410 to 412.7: 0.09 nm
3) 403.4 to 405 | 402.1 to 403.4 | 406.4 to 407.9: 0.02 nm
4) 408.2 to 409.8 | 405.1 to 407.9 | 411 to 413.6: -0.25 nm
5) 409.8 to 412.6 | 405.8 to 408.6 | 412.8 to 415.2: -0.12 nm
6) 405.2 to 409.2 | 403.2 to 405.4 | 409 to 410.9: -0.08 nm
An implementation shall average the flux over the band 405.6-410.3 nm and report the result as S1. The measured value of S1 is 59.9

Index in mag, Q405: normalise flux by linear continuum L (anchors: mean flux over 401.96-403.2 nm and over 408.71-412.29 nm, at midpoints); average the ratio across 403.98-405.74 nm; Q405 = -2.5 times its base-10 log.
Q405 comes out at 0.08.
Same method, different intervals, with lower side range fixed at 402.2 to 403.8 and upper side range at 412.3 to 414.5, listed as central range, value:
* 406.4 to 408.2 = 0.02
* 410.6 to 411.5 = -0.10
